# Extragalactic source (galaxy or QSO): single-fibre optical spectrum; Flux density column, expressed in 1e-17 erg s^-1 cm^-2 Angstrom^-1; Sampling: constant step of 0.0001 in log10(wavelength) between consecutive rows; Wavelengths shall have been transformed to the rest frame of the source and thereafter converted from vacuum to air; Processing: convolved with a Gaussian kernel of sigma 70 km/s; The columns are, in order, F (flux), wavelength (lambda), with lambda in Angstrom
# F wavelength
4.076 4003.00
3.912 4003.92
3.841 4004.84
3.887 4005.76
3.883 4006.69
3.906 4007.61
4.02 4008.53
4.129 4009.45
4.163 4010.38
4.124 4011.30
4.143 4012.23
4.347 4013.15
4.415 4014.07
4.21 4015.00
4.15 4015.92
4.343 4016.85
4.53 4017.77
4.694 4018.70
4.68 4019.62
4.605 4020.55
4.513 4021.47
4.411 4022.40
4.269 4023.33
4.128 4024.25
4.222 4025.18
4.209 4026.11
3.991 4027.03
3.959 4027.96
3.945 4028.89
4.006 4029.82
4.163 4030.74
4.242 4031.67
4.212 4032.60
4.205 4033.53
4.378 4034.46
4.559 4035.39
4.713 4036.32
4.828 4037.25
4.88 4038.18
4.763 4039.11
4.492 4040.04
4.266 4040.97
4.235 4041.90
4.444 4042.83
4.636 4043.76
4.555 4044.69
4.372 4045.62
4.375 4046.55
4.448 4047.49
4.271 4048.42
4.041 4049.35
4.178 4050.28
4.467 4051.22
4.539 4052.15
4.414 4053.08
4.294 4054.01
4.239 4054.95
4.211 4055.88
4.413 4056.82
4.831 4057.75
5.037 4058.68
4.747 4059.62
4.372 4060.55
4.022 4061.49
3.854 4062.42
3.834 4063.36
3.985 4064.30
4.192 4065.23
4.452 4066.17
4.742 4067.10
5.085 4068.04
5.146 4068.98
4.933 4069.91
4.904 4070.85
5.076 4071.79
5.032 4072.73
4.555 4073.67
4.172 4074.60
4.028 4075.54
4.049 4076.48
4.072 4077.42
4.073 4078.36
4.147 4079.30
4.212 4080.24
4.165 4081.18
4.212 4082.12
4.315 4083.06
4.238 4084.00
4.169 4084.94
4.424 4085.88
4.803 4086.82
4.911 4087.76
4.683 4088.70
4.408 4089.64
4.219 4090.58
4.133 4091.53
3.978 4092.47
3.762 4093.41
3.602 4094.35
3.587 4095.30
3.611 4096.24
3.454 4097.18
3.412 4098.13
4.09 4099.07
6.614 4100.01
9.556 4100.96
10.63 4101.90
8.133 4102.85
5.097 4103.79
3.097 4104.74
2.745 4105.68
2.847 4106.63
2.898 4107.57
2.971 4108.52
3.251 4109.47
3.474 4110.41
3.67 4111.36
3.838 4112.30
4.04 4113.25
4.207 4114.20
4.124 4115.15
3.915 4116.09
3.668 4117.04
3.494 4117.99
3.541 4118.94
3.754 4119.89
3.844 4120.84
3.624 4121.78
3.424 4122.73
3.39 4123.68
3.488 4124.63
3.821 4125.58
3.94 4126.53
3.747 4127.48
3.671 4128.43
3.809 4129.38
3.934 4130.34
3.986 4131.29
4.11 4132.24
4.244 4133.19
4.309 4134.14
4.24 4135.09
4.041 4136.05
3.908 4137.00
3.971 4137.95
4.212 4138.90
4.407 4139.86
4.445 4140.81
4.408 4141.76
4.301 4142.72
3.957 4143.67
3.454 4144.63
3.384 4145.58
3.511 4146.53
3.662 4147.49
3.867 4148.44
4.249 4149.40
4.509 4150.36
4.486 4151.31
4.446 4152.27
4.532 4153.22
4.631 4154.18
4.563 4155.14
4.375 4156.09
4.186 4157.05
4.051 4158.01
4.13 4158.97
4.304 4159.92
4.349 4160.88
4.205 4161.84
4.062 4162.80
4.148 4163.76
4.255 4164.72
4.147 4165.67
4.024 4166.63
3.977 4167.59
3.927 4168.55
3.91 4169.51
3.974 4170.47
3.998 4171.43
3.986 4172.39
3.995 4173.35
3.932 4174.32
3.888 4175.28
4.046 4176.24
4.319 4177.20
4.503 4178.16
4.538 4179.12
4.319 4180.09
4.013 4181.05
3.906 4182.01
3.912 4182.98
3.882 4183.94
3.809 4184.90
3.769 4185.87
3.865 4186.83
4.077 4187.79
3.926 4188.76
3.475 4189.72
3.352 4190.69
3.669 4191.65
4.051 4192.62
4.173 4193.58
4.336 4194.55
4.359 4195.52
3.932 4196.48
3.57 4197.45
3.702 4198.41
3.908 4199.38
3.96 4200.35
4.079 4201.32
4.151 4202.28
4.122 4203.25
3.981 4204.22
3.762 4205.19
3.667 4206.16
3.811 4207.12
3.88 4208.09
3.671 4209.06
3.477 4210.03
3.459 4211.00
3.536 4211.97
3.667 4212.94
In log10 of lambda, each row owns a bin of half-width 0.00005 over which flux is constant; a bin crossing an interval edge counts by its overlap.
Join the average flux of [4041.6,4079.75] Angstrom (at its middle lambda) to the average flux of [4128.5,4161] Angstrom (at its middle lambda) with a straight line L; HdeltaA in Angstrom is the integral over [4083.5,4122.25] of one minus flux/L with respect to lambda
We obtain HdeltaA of -0.2 Angstrom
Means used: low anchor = 4.43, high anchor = 4.14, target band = 4.31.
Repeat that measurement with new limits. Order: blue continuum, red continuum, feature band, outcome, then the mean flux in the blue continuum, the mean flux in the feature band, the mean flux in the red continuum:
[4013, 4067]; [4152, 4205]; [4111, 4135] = 2.0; 4.36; 3.83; 4.06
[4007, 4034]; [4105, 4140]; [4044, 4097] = -4.7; 4.24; 4.35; 3.74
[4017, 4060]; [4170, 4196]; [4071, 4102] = -2.0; 4.4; 4.55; 4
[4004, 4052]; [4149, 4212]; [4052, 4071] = -1.1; 4.3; 4.48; 4.04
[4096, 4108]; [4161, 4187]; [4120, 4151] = 4.6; 5.13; 3.94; 4.05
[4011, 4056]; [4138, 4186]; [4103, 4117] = 1.7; 4.36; 3.69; 4.12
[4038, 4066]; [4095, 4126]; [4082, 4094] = -0.1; 4.38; 4.33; 4.23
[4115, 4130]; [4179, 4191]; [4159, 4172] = -0.9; 3.7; 4.1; 3.9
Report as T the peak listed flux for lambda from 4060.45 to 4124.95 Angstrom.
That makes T 10.63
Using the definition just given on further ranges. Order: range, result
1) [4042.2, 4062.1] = 5.037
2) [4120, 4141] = 4.445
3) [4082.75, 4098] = 4.911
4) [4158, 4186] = 4.538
